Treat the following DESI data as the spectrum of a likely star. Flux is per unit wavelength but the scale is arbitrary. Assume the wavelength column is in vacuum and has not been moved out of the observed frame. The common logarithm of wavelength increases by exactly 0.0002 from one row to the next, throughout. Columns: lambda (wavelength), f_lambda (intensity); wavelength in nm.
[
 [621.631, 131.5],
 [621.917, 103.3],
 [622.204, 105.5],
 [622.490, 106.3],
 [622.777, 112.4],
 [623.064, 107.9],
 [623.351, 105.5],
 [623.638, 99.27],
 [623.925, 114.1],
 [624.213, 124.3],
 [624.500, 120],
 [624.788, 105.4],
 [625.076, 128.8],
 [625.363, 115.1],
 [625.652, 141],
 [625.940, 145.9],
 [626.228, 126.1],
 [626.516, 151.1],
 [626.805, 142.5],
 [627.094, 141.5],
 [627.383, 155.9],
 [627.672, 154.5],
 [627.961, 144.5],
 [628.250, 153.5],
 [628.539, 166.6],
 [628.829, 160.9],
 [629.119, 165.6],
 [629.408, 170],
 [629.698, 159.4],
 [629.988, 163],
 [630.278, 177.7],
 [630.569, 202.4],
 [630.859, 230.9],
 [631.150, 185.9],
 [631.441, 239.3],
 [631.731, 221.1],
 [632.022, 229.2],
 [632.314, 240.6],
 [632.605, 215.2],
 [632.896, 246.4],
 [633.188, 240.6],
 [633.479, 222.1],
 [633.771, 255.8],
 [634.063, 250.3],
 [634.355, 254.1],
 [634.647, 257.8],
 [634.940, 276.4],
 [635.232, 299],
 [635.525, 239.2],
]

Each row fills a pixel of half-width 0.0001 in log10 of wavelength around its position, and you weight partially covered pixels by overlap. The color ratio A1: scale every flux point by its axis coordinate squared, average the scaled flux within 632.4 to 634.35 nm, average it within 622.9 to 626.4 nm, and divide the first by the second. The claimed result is 2.1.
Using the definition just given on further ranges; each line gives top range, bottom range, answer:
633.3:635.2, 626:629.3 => 1.72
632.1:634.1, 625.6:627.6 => 1.69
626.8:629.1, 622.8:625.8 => 1.34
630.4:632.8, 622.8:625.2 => 2.00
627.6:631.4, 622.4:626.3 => 1.50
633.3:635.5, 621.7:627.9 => 2.13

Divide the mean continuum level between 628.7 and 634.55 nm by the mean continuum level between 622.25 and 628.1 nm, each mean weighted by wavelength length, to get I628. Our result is 1.67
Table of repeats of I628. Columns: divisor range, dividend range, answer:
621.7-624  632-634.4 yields 2.23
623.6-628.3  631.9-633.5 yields 1.75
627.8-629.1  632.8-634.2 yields 1.54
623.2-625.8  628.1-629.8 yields 1.39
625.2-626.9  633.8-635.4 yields 1.95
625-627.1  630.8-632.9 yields 1.65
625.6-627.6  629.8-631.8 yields 1.40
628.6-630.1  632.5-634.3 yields 1.46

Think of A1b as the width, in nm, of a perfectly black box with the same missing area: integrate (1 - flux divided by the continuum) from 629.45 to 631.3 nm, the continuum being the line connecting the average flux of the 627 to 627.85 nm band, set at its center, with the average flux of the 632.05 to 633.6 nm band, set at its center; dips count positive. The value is 0.097 nm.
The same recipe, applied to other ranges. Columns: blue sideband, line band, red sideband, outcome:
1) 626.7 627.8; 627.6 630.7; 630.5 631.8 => 0.273 nm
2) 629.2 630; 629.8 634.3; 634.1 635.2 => -0.179 nm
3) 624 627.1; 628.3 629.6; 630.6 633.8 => 0.111 nm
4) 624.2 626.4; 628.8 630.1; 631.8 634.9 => 0.151 nm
